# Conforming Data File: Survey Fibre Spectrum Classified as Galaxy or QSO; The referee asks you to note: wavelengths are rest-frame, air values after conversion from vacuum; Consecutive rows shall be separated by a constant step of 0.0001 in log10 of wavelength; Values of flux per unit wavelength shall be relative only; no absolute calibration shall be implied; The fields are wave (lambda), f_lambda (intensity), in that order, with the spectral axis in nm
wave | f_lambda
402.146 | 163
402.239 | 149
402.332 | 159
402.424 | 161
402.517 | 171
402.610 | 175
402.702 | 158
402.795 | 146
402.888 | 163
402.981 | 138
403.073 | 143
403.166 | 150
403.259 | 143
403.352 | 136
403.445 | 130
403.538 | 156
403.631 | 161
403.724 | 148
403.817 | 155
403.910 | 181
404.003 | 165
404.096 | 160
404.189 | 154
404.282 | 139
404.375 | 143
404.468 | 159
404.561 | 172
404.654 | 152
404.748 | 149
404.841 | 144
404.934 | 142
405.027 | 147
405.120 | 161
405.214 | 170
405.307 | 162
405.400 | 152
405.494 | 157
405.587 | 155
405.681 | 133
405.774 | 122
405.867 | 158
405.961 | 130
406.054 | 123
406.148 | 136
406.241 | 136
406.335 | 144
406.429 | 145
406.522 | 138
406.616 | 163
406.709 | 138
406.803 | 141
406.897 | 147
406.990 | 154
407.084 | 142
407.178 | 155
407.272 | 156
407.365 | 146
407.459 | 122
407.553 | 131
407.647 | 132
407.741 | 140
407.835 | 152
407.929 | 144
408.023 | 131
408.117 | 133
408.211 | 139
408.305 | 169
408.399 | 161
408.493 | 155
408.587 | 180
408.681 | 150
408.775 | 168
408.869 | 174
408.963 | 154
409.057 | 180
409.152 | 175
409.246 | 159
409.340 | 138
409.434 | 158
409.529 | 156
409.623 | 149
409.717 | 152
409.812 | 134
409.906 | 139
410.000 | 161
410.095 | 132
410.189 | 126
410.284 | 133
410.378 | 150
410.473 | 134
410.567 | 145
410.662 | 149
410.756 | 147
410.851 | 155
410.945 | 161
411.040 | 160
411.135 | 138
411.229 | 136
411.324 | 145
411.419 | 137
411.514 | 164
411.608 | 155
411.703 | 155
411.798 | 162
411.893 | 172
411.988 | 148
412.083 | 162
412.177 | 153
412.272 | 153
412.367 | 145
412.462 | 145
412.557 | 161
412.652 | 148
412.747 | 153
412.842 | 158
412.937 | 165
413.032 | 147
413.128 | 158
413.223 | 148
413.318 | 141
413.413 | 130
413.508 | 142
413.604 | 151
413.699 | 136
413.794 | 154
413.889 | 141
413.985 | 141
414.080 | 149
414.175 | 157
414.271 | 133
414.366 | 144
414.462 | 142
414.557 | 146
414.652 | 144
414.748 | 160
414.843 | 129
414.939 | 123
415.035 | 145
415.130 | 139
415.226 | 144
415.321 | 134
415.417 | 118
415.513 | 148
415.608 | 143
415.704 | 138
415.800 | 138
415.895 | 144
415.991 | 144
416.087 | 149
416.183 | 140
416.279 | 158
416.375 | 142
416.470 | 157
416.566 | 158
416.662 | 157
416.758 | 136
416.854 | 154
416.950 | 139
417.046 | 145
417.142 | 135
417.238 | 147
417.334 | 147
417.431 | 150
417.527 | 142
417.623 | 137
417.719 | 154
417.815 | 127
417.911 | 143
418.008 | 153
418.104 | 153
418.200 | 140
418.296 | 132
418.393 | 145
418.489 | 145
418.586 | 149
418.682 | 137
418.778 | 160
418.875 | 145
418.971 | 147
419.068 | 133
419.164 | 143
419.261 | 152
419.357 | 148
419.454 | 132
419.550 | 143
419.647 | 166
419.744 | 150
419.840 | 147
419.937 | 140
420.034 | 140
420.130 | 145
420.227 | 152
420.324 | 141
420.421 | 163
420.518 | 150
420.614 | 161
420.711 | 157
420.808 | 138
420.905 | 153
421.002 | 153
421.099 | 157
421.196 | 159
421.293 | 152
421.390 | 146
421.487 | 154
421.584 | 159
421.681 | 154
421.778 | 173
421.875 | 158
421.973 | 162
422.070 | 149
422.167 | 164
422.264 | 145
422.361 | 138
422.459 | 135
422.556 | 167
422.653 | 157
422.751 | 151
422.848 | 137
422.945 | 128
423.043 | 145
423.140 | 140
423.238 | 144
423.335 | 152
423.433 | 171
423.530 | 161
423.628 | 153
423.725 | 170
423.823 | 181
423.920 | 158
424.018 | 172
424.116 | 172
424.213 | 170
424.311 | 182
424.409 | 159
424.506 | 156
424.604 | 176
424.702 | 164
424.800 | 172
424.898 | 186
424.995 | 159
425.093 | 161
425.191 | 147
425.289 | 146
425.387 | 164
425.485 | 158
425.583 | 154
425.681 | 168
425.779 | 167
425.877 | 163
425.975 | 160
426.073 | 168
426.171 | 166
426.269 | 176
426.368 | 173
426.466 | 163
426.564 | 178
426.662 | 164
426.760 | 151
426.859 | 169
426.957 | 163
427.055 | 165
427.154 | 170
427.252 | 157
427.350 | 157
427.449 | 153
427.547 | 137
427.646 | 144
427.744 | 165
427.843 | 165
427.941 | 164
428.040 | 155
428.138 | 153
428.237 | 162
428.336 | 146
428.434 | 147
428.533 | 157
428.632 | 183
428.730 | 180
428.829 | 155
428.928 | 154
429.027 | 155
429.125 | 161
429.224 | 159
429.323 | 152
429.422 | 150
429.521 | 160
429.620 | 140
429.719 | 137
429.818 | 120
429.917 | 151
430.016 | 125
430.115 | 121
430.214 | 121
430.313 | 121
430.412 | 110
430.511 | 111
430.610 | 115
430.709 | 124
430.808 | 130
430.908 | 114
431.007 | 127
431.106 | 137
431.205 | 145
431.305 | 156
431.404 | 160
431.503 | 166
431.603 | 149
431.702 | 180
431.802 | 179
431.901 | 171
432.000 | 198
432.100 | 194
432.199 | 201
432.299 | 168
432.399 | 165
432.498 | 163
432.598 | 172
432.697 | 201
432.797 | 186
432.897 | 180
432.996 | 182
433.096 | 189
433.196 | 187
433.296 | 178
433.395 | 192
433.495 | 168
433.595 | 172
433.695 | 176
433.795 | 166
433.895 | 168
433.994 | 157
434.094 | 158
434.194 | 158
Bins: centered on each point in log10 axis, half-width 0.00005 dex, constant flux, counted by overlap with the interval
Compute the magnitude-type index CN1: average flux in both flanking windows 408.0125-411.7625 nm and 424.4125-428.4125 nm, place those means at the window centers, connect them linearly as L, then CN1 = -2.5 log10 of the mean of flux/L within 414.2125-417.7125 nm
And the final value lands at 0.09 mag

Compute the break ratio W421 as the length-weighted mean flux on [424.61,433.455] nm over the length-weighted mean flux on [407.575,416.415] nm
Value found 1.1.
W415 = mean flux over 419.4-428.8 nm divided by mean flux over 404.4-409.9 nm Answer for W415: 1.06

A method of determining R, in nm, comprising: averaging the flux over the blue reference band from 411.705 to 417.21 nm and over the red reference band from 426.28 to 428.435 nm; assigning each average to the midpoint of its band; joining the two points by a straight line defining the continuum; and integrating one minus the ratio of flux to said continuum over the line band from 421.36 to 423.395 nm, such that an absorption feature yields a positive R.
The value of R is 0.053 nm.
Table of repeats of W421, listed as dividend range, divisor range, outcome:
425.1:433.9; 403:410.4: 1.06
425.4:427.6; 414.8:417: 1.14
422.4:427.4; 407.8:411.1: 1.06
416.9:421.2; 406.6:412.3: 0.98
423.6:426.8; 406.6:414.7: 1.11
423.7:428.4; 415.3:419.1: 1.13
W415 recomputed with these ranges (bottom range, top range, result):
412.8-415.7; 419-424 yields 1.06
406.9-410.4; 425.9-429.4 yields 1.08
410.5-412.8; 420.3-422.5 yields 1.01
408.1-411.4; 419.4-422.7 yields 1.00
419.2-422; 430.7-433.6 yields 1.11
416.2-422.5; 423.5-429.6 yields 1.09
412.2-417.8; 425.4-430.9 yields 1.05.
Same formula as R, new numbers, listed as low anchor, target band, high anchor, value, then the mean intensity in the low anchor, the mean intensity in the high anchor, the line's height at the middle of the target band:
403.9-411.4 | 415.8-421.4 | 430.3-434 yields 0.29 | 149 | 163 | 155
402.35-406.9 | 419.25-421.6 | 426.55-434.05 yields 0.07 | 150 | 158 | 155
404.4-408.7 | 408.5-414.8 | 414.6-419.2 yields -0.23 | 147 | 144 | 145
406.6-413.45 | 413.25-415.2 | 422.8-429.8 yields 0.13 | 150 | 160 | 152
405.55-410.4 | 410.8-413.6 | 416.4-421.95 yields -0.08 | 147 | 148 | 147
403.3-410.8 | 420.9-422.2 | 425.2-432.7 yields -0.03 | 149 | 155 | 153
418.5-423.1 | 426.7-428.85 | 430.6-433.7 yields 0.02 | 150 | 167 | 160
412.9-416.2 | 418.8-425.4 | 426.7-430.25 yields -0.27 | 143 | 153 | 148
